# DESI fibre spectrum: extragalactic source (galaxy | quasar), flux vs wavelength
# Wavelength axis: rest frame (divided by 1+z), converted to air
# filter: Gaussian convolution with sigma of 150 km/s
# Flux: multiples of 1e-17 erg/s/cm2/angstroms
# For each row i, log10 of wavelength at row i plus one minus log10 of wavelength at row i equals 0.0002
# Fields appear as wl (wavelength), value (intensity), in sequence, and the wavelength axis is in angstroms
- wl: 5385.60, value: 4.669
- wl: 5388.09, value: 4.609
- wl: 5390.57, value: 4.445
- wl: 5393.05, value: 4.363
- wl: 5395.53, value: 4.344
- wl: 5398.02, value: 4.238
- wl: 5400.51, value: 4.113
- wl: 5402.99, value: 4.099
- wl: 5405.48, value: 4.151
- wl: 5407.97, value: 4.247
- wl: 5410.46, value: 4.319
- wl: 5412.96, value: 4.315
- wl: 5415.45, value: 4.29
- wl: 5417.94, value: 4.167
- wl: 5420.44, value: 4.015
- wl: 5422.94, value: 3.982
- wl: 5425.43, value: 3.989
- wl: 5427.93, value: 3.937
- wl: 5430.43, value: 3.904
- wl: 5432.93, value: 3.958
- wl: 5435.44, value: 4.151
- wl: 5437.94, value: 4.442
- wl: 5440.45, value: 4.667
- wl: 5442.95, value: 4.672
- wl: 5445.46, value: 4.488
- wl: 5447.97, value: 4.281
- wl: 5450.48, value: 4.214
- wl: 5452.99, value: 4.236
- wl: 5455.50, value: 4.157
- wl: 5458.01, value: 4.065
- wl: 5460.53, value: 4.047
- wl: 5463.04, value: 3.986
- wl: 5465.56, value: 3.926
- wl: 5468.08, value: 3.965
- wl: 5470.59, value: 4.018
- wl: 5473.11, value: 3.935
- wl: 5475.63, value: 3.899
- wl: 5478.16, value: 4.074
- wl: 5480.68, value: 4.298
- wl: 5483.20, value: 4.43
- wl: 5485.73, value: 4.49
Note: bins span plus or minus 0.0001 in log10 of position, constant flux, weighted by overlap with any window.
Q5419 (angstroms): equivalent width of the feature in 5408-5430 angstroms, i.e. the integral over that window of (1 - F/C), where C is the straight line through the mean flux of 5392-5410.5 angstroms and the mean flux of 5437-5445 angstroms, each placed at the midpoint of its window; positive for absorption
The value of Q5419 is 1.31 angstroms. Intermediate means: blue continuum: 4.23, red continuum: 4.59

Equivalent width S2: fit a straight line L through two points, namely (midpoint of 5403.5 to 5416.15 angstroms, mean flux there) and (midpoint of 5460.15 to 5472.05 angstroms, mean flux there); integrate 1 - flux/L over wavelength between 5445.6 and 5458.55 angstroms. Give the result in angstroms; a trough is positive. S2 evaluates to -0.55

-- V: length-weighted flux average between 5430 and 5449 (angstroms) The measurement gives 4.34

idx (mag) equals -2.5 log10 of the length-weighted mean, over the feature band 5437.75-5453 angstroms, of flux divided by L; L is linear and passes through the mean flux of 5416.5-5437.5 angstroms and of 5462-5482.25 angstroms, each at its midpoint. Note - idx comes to -0.11 mag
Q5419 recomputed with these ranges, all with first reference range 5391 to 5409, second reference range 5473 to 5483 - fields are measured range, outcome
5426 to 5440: 0.24 angstroms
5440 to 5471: -0.44 angstroms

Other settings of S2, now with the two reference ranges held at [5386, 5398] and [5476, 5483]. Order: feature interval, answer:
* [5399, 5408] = 0.53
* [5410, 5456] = 1.04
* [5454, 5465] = 0.48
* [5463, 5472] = 0.53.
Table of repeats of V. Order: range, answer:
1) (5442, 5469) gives 4.18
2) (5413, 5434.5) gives 4.05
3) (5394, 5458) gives 4.21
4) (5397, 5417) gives 4.22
